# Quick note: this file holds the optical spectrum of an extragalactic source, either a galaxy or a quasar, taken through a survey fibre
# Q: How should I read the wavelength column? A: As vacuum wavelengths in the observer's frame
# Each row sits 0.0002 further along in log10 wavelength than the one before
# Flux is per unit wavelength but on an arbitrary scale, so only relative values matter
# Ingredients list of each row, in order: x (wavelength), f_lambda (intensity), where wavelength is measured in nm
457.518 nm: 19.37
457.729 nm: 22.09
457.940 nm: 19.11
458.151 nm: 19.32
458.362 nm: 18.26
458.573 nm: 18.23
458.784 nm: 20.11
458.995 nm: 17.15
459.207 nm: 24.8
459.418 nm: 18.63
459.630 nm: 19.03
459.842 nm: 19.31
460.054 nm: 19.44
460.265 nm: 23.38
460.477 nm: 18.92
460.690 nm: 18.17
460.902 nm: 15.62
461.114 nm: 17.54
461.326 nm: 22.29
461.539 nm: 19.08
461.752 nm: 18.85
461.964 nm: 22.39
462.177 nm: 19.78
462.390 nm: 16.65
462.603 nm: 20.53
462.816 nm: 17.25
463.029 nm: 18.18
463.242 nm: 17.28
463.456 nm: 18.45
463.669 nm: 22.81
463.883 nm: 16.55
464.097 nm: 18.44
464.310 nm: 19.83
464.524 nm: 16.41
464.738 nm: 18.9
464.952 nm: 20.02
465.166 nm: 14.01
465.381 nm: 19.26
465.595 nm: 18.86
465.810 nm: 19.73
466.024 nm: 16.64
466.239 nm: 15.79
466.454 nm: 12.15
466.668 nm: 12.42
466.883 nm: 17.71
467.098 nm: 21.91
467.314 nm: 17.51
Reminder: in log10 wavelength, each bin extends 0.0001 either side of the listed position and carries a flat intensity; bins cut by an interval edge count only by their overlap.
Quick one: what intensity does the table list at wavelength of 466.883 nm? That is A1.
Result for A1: 17.71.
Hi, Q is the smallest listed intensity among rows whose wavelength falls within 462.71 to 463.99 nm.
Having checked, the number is 16.55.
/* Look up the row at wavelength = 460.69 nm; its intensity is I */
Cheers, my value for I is 18.17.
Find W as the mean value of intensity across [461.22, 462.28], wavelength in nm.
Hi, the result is 20.5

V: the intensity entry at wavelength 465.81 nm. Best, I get 19.73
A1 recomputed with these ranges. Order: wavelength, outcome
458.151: 19.32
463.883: 16.55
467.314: 17.51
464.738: 18.9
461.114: 17.54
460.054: 19.44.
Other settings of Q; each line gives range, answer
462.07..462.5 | 16.65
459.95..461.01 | 15.62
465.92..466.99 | 12.15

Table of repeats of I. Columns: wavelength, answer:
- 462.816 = 17.25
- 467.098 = 21.91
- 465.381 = 19.26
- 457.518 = 19.37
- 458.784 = 20.11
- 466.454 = 12.15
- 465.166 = 14.01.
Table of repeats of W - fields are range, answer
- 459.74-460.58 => 20.3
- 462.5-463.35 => 18.3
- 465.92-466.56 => 14.8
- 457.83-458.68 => 18.8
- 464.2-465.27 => 17.9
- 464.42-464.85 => 17.7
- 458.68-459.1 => 18.6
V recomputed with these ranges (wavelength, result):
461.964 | 22.39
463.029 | 18.18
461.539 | 19.08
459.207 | 24.8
